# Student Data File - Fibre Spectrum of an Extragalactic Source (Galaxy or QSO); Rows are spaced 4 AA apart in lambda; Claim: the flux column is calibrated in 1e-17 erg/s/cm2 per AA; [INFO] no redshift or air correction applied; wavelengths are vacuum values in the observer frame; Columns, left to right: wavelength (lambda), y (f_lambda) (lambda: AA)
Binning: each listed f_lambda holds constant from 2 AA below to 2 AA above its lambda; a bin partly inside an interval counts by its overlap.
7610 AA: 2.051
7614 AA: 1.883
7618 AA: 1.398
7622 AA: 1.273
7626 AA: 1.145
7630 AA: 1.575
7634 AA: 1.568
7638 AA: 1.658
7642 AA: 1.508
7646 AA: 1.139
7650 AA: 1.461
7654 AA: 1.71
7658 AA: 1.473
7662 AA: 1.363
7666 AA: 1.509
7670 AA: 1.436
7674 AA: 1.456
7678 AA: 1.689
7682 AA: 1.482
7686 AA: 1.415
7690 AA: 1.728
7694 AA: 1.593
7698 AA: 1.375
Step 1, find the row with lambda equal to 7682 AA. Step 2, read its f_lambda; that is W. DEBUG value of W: 1.482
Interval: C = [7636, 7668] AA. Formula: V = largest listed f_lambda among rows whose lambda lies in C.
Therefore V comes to 1.71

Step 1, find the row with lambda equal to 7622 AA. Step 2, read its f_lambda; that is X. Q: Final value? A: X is 1.273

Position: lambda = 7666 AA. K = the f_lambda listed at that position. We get 1.509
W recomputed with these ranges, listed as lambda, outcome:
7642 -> 1.508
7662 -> 1.363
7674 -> 1.456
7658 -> 1.473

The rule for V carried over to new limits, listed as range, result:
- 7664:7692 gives 1.728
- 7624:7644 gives 1.658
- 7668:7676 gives 1.456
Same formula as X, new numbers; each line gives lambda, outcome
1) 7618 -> 1.398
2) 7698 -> 1.375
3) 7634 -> 1.568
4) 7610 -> 2.051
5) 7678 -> 1.689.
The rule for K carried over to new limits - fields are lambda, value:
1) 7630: 1.575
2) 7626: 1.145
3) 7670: 1.436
